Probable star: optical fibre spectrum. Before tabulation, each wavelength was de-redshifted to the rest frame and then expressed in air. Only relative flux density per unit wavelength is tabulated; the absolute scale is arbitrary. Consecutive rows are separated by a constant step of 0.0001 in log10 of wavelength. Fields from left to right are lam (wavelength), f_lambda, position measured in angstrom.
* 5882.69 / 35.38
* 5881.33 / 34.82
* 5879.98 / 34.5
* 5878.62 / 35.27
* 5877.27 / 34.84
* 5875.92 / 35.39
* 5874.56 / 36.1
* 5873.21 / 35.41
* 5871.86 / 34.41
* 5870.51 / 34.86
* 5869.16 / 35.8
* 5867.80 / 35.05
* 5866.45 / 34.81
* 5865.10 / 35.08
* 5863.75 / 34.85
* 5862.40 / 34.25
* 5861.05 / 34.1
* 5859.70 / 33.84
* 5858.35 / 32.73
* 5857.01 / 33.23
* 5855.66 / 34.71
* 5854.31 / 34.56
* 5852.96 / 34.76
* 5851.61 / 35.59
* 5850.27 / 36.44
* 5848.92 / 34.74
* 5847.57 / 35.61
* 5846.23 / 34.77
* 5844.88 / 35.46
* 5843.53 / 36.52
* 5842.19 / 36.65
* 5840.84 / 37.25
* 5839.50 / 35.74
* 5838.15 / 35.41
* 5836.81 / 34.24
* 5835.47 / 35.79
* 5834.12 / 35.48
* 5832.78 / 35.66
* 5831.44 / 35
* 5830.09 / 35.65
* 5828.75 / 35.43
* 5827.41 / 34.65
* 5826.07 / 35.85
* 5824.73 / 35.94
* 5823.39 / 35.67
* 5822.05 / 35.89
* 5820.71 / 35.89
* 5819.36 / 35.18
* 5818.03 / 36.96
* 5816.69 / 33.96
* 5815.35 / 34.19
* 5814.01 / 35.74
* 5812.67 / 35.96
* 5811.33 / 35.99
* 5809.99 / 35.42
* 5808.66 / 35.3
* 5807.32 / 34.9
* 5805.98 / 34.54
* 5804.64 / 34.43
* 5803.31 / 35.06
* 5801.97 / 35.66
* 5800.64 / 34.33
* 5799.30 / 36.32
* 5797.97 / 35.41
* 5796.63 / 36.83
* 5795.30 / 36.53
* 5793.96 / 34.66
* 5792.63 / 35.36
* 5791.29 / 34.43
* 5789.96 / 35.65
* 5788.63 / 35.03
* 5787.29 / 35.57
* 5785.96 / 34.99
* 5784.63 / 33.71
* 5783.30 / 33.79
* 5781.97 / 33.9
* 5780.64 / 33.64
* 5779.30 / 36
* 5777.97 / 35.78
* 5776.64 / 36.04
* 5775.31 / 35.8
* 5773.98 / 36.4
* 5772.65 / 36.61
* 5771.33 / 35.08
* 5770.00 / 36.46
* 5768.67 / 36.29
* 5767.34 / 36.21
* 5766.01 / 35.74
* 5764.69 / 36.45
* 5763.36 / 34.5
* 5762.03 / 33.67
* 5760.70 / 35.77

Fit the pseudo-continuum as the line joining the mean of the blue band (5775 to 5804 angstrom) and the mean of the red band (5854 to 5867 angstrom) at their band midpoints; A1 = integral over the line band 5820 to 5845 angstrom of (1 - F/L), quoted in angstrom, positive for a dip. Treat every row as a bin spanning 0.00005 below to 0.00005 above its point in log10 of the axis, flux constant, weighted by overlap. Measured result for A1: -0.8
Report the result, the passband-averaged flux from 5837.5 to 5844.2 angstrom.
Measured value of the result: 36.3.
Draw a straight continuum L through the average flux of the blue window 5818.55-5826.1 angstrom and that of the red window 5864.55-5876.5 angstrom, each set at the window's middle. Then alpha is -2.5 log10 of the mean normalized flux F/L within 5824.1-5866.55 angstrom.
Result 0.01 mag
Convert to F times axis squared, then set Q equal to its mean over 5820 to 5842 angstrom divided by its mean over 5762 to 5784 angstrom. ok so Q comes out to 1.02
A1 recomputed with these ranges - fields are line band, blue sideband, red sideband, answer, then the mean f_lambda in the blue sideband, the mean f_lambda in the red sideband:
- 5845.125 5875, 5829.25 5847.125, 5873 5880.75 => 0.5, 35.7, 35.2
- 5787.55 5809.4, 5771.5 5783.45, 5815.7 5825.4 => 0.1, 35.4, 35.6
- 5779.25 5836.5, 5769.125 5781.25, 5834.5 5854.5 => 0.7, 35.8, 35.6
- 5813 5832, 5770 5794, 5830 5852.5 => 0.0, 35.2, 35.6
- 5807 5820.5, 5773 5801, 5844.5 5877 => -0.1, 35.3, 34.9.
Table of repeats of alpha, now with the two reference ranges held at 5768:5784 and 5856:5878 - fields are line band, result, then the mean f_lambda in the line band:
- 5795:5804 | -0.014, 35.7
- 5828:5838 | -0.011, 35.3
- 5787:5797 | -0.003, 35.5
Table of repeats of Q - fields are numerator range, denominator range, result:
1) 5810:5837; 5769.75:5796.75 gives 1.02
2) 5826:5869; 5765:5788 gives 1.02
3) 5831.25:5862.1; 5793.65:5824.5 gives 1.00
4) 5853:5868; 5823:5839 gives 0.98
